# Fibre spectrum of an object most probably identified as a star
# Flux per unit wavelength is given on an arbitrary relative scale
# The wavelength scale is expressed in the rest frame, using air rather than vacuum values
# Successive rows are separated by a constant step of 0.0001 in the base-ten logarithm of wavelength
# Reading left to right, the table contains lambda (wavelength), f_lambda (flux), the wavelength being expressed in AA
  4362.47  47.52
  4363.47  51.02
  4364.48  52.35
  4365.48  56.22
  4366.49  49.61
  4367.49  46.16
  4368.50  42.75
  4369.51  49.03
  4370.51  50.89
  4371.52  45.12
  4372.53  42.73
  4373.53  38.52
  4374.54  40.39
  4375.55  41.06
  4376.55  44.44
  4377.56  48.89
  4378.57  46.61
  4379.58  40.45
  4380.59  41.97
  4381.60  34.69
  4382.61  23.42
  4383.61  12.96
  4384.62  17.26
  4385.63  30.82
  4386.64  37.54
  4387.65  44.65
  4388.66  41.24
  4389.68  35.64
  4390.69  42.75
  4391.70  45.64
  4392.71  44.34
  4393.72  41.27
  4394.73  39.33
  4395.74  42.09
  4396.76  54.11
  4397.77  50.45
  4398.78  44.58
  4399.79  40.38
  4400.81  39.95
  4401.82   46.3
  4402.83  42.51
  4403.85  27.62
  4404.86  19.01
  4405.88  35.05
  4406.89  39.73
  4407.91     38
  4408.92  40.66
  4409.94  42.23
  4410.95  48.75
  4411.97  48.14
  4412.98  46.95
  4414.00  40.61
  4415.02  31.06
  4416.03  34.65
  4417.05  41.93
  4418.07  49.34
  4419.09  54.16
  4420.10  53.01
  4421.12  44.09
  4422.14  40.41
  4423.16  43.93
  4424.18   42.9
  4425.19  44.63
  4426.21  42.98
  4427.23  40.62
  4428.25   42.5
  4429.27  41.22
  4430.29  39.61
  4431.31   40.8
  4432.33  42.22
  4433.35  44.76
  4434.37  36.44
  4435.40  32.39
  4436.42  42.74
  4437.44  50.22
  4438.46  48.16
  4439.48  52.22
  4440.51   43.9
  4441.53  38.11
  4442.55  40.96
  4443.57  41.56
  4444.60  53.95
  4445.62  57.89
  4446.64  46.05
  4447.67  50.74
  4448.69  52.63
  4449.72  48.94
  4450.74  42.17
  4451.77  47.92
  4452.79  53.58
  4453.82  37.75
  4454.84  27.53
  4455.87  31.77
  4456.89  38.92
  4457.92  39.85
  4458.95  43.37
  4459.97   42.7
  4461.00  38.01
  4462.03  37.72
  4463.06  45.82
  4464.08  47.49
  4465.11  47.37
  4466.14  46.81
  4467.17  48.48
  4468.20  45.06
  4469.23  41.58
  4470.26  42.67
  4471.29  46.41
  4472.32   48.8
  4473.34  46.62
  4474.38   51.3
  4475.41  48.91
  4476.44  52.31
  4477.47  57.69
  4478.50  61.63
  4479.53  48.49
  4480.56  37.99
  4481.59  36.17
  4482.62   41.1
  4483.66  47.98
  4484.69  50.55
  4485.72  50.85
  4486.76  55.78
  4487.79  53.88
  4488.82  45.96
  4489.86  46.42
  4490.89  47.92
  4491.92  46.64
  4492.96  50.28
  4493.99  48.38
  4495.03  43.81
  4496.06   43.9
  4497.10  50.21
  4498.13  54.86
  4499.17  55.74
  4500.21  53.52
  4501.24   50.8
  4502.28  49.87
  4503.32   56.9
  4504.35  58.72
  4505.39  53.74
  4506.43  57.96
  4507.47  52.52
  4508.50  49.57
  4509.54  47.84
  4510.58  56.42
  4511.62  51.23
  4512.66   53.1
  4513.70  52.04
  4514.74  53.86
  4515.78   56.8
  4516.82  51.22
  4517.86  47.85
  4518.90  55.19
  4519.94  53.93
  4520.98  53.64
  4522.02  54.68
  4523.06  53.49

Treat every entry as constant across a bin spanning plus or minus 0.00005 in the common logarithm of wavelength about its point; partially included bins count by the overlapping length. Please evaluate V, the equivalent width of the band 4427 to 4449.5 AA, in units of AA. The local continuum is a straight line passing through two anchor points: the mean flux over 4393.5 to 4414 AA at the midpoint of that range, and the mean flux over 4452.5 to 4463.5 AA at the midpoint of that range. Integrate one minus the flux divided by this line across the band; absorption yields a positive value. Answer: -2.6 AA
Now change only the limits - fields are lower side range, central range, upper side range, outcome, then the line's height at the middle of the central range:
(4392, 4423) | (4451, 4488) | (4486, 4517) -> 2.3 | 48.4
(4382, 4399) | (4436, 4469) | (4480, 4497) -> -0.9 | 43.6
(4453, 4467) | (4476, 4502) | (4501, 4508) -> 0.2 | 49.8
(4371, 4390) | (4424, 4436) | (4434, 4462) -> 0.3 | 41.9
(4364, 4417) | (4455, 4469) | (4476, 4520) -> 1.6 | 47.5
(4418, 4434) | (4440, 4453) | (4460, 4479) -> -0.5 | 45.6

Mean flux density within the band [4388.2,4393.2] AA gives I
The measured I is 41.9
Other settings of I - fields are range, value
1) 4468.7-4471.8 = 43.5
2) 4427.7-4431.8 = 41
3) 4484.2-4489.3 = 51.5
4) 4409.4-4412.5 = 46.4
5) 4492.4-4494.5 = 49.3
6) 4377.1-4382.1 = 42.4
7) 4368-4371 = 47.6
